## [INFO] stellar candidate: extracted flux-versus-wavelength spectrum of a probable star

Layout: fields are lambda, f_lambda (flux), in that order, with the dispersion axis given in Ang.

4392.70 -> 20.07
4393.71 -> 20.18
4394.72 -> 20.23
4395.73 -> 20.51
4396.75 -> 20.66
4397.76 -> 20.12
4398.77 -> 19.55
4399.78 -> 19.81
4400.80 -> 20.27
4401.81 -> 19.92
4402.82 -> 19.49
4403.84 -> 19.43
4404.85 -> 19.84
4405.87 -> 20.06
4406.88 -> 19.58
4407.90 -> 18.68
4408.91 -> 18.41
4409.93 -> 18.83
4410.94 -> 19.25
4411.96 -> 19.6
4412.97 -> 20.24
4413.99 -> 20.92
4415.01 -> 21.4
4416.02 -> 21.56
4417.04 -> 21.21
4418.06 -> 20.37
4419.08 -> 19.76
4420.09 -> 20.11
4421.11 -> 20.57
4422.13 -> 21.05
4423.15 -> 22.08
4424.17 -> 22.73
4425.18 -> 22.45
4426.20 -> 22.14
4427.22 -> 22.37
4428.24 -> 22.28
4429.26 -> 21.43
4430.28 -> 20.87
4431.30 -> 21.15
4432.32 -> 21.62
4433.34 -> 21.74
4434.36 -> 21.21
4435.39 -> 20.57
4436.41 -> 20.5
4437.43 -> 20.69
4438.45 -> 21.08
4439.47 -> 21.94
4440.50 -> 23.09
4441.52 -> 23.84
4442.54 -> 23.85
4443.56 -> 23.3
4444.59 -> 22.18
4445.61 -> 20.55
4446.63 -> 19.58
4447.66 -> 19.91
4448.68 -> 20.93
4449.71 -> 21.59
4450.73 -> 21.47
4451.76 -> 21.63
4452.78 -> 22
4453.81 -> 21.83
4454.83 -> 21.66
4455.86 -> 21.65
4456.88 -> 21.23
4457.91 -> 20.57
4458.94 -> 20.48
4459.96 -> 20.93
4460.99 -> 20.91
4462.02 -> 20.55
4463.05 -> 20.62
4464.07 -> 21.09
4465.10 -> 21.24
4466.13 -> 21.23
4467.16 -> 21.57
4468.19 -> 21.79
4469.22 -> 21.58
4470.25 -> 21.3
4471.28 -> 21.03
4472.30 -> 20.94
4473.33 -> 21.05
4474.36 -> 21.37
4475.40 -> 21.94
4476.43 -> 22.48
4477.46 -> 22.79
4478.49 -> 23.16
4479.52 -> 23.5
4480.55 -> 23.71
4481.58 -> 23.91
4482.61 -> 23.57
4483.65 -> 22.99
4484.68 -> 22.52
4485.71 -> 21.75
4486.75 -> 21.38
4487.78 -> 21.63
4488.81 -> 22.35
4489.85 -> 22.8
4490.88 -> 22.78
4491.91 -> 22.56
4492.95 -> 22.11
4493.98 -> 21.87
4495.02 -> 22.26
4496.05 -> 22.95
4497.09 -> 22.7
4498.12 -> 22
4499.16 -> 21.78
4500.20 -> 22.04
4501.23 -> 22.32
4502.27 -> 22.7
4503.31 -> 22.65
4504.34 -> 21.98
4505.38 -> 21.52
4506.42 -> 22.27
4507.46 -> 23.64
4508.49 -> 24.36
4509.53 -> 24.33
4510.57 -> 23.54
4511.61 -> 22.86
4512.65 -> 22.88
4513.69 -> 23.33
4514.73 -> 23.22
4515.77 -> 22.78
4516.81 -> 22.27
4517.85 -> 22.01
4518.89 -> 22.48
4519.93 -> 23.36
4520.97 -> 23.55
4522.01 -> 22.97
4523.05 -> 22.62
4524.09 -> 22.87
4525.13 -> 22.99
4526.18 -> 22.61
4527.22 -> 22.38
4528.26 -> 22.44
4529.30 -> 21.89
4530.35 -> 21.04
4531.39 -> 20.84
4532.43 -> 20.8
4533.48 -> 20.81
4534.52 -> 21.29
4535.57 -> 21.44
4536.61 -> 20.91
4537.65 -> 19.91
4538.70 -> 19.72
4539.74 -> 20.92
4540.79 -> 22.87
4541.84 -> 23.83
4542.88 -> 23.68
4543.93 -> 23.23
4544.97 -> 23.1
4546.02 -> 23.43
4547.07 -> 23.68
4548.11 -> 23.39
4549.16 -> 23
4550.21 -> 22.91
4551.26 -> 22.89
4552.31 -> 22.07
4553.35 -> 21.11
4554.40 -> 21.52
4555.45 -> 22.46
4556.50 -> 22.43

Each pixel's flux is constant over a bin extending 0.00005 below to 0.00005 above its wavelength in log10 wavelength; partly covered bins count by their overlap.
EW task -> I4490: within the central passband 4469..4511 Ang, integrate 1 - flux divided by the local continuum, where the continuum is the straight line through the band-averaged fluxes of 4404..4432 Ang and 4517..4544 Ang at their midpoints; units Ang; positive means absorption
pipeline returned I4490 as -1.73 Ang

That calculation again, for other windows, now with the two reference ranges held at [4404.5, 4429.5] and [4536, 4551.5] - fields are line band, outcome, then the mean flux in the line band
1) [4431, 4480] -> -0.7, 21.5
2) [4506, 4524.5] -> -0.8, 23.1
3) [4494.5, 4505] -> -0.2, 22.3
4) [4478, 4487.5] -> -0.6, 22.9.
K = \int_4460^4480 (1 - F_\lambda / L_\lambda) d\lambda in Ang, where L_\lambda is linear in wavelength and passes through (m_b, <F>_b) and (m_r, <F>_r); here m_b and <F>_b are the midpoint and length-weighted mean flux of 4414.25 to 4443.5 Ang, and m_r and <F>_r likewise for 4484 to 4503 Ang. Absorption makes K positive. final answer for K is 0.41 Ang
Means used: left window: 21.6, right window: 22.3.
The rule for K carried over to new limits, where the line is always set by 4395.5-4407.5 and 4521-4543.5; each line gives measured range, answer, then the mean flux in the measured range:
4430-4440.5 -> -0.4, 21.2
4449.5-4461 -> -0.3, 21.3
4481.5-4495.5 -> -0.8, 22.4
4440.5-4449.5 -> -0.6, 21.8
